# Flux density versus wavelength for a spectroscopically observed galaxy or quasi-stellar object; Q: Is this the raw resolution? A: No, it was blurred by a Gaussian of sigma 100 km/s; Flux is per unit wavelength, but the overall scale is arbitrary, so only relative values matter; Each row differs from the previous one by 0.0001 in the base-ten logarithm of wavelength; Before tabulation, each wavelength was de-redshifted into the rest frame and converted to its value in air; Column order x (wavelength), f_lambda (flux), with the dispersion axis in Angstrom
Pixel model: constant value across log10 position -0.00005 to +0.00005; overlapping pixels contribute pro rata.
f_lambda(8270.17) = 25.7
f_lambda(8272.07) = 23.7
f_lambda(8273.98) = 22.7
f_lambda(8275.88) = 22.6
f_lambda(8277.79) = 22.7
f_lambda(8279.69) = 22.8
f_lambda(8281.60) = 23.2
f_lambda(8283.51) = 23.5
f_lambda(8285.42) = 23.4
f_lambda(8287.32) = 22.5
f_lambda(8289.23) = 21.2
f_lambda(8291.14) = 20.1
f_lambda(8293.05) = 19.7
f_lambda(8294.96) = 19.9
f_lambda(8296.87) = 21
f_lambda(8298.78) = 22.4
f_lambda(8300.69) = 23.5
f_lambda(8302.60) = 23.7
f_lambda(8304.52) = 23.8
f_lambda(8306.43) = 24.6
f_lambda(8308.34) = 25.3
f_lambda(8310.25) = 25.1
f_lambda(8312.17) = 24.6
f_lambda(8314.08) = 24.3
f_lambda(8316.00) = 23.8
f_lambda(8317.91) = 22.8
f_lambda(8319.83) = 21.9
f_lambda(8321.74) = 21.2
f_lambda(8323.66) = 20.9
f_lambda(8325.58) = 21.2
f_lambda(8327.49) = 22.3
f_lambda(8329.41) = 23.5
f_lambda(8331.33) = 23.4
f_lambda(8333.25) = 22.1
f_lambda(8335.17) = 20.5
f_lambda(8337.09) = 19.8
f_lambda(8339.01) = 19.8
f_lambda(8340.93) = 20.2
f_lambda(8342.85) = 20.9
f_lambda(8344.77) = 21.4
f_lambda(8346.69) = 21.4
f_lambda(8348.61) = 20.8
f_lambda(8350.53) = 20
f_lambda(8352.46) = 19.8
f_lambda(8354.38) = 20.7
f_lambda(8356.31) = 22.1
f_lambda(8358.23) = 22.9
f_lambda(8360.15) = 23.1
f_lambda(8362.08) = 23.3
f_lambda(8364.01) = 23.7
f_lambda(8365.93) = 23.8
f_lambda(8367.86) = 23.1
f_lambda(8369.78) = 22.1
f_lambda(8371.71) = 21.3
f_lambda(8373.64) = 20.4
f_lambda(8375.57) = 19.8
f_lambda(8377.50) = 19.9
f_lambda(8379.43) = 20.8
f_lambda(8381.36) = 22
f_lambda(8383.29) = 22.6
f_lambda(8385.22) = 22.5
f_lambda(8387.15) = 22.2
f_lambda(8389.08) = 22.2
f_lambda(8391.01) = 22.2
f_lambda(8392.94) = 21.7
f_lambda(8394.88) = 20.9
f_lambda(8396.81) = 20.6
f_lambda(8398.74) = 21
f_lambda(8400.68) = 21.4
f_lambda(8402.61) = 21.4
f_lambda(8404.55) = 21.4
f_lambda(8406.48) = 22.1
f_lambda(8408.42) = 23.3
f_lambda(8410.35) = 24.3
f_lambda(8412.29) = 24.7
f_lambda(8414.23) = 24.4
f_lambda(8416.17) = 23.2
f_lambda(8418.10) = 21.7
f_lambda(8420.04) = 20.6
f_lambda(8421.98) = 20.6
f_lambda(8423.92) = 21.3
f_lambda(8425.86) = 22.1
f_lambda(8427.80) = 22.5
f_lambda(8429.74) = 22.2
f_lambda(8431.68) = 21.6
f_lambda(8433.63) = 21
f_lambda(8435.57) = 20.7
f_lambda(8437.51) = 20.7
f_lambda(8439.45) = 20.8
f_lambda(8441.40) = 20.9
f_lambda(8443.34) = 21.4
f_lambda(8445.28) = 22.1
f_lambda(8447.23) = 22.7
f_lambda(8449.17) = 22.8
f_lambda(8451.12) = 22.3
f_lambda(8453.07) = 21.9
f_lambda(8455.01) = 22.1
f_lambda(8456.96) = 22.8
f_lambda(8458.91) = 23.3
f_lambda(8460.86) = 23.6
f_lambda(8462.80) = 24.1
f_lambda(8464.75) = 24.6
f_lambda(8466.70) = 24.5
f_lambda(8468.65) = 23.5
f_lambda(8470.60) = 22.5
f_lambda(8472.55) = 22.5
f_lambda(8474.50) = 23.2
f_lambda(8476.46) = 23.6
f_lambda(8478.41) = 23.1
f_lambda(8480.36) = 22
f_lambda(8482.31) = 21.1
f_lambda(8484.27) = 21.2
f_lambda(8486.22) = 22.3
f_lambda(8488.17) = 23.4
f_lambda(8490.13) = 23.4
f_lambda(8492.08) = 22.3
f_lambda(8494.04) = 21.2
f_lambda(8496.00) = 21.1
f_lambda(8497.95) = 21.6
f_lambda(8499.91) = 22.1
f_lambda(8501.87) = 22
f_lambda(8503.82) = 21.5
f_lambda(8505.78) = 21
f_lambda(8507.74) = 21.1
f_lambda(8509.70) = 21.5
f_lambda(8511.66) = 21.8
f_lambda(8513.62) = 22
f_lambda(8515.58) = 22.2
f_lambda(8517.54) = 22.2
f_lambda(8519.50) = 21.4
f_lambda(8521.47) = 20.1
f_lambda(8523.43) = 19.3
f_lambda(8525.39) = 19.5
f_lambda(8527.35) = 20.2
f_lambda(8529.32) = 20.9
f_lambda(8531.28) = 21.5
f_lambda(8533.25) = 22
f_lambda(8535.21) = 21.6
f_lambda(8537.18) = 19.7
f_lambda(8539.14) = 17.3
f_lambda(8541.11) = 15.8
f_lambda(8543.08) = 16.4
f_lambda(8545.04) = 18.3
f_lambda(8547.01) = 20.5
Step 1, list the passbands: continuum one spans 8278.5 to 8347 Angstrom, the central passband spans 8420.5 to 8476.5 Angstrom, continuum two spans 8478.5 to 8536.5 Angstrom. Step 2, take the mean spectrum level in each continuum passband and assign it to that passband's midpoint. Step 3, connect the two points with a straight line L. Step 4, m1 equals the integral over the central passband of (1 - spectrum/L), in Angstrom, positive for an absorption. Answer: -1.4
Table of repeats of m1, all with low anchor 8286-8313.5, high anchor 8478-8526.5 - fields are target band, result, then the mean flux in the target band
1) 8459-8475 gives -1.3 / 23.6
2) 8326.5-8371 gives 1.3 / 21.8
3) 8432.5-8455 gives 0.3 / 21.6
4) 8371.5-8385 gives 0.8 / 21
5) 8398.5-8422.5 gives -0.3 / 22.4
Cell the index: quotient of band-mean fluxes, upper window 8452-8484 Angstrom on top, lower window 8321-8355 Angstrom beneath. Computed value 1.09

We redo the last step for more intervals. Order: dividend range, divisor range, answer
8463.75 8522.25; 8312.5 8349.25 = 1.02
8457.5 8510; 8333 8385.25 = 1.05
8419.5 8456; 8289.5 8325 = 0.95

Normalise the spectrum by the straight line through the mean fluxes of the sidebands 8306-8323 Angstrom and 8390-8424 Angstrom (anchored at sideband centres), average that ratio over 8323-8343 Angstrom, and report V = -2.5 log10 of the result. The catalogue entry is 0.10 mag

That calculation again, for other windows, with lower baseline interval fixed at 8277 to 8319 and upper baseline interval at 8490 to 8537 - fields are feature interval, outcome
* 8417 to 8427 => 0.03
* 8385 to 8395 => 0.01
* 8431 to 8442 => 0.05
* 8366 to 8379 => 0.05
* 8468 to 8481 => -0.06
